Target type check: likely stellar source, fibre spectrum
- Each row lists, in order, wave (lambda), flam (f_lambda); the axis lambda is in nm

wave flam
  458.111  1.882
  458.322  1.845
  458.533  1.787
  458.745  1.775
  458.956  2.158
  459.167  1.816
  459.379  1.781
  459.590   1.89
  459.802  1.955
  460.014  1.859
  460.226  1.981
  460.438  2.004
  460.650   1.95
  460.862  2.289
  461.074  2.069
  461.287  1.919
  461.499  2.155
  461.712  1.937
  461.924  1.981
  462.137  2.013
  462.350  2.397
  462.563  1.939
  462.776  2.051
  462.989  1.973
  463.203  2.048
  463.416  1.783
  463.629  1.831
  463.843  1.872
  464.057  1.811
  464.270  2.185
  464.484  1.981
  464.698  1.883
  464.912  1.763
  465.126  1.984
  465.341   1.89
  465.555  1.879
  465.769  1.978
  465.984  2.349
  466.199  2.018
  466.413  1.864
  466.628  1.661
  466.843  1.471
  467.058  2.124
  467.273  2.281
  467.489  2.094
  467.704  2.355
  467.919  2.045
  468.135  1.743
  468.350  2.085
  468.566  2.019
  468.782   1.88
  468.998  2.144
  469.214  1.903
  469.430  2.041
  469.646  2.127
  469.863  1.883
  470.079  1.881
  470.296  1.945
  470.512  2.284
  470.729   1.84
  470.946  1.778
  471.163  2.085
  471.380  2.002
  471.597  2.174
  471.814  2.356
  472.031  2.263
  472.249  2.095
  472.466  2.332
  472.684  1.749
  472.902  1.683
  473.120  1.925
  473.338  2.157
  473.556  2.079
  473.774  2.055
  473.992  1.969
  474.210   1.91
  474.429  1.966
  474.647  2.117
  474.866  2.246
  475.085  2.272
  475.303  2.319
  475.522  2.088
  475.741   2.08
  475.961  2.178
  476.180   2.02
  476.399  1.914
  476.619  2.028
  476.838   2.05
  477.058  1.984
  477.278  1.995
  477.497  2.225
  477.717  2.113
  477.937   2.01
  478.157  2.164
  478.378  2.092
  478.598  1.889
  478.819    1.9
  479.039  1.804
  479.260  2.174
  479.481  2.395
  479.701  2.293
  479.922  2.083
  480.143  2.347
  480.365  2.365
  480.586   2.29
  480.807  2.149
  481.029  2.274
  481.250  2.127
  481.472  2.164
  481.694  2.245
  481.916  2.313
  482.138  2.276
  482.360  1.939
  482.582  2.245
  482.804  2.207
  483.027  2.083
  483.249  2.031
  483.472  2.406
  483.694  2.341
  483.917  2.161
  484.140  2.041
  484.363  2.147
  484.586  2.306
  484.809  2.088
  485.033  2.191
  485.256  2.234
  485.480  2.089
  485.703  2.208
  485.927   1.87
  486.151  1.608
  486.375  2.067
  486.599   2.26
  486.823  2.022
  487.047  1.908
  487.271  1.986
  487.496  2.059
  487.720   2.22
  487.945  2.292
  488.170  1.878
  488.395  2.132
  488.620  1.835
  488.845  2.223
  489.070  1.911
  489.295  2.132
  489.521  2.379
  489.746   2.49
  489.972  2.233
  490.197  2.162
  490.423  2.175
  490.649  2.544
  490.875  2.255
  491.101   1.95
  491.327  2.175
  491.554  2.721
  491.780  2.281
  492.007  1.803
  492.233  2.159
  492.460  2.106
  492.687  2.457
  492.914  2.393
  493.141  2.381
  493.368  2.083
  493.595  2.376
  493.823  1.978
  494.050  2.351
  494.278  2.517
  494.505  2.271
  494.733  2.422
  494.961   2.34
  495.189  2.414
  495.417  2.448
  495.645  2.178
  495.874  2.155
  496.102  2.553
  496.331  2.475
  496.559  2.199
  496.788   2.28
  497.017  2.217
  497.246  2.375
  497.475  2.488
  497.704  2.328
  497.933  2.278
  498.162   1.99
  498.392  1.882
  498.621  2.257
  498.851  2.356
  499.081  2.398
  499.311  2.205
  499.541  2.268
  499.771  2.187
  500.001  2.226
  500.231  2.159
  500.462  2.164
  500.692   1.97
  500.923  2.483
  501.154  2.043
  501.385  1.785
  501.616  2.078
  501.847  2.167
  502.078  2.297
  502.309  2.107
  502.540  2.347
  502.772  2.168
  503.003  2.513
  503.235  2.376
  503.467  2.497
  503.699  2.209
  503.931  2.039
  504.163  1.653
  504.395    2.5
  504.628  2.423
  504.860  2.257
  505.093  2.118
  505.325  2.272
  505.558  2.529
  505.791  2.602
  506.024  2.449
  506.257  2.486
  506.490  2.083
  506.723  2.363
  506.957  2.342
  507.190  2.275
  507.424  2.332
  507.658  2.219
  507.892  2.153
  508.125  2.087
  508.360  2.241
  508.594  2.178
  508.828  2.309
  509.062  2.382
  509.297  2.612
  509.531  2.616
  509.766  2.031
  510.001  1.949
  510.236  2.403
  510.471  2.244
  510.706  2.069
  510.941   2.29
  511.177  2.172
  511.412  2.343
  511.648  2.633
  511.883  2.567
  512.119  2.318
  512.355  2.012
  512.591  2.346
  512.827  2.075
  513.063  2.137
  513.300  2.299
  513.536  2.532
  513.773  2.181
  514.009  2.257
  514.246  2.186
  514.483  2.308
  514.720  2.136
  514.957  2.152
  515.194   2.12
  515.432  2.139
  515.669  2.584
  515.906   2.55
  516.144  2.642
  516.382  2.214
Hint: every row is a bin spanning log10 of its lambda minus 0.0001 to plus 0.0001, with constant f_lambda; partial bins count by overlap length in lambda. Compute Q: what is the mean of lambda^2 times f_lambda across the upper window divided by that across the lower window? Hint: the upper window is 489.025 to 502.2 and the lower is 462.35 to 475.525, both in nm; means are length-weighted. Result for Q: 1.25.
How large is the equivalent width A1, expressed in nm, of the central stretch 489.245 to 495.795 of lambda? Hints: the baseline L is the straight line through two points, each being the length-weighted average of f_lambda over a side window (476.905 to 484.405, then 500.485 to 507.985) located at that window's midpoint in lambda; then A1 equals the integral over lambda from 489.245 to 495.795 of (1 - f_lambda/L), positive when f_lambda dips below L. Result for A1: -0.23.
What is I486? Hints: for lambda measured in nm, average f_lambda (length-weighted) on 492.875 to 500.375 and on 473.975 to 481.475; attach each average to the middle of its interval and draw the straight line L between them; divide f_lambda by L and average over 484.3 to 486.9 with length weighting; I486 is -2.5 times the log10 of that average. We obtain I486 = 0.05 mag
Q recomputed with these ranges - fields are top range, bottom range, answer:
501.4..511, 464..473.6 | 1.32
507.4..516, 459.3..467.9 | 1.40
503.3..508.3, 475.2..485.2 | 1.18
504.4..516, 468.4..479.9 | 1.29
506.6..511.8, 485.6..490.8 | 1.18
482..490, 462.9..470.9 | 1.17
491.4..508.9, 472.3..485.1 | 1.16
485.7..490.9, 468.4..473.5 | 1.12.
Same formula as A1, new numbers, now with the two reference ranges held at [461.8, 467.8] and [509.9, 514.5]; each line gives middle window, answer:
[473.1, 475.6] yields -0.07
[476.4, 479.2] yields 0.05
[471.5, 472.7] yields -0.10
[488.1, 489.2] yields 0.06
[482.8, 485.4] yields -0.11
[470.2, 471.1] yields 0.02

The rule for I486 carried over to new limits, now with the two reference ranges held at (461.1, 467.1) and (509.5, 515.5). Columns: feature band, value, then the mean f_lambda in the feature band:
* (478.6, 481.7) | -0.06 mag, 2.17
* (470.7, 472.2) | -0.05 mag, 2.08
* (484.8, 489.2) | 0.02 mag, 2.05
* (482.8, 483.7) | -0.07 mag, 2.2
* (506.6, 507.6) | -0.05 mag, 2.32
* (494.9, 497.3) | -0.09 mag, 2.33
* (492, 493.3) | -0.06 mag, 2.25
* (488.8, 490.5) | -0.05 mag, 2.21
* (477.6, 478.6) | -0.02 mag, 2.07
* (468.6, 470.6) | -0.01 mag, 2.01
